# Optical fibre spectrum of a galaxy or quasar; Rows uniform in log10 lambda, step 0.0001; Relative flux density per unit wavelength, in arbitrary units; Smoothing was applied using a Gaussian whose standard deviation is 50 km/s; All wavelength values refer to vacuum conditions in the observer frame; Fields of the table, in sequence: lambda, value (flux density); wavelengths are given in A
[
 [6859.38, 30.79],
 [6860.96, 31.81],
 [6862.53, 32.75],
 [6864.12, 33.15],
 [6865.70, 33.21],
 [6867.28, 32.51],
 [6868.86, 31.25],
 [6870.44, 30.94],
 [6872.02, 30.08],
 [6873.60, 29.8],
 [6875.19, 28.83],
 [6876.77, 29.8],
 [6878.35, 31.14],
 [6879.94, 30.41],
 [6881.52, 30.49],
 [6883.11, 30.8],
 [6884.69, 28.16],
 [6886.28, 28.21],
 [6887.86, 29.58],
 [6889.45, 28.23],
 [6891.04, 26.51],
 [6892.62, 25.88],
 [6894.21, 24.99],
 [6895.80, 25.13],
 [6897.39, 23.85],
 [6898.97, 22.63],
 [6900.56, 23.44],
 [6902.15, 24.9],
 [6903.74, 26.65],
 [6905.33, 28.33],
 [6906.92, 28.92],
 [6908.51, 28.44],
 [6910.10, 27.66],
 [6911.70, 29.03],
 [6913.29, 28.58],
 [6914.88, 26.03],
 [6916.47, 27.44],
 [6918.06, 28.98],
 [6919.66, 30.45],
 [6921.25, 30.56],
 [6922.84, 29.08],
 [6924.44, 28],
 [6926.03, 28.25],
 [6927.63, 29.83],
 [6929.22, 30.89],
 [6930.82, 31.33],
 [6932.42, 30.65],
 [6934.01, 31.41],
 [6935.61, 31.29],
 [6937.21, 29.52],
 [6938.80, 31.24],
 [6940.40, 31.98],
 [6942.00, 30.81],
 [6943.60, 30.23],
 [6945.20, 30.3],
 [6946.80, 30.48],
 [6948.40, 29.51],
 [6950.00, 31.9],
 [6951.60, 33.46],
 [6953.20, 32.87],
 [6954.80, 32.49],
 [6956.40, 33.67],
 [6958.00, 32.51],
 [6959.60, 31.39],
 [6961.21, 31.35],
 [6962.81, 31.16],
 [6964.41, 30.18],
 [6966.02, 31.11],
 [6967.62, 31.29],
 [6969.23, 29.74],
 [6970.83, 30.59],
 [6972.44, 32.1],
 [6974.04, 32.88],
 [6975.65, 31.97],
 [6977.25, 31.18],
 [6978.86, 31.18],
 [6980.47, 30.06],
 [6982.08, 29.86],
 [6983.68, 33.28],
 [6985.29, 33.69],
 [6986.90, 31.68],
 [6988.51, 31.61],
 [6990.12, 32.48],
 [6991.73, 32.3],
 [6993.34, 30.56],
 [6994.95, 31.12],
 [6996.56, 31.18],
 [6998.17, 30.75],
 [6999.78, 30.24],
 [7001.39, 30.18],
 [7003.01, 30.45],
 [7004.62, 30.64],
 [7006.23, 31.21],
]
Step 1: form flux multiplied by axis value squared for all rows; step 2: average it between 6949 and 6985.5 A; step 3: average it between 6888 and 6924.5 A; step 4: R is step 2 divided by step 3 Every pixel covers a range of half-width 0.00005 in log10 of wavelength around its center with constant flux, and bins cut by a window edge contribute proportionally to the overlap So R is 1.2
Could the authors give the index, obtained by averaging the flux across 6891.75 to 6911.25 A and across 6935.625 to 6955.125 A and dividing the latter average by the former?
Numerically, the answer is 1.20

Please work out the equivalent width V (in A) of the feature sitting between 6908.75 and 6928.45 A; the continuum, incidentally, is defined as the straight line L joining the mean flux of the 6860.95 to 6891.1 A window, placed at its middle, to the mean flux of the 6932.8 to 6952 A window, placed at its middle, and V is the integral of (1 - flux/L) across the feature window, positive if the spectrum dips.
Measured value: 1.4 A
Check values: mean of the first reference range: 30.4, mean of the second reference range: 31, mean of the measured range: 28.7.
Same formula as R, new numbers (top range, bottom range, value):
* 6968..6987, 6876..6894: 1.12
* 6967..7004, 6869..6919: 1.15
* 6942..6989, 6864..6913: 1.13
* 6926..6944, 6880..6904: 1.16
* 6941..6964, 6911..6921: 1.12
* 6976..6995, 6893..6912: 1.24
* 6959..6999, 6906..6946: 1.08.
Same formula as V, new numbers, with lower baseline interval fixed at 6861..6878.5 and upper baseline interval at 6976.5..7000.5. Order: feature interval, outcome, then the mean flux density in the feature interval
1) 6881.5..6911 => 4.1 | 26.9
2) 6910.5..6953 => 1.7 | 30.1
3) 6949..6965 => -0.4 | 32.1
